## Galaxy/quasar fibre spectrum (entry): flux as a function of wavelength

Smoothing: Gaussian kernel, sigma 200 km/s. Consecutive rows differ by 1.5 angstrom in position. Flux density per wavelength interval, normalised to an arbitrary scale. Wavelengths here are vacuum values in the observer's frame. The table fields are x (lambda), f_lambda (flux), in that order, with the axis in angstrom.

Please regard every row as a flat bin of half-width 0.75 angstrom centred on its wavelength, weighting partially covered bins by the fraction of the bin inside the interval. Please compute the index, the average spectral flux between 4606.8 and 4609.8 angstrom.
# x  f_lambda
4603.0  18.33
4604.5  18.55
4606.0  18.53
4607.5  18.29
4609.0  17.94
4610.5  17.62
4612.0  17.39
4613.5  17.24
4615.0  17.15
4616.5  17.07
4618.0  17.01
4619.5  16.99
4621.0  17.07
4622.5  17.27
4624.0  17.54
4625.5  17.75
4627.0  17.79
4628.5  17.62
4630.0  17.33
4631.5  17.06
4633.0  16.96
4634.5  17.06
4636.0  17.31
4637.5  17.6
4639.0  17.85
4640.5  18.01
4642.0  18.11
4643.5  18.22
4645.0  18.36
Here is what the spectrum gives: 18.1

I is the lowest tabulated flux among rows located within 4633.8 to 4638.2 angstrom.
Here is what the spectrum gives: 17.06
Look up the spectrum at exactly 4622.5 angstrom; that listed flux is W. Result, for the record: 17.27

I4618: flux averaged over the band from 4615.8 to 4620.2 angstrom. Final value 17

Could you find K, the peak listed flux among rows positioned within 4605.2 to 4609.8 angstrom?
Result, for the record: 18.53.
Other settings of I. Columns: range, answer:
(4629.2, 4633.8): 16.96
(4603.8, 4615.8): 17.15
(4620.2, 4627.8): 17.07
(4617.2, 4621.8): 16.99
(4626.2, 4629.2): 17.62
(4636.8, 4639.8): 17.6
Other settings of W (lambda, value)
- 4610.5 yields 17.62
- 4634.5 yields 17.06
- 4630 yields 17.33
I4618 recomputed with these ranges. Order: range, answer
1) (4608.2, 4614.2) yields 17.6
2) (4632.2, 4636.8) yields 17.1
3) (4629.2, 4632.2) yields 17.2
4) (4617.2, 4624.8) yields 17.2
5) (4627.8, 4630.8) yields 17.5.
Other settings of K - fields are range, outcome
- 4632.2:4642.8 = 18.11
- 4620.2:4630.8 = 17.79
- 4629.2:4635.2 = 17.33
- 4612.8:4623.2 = 17.27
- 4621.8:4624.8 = 17.54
